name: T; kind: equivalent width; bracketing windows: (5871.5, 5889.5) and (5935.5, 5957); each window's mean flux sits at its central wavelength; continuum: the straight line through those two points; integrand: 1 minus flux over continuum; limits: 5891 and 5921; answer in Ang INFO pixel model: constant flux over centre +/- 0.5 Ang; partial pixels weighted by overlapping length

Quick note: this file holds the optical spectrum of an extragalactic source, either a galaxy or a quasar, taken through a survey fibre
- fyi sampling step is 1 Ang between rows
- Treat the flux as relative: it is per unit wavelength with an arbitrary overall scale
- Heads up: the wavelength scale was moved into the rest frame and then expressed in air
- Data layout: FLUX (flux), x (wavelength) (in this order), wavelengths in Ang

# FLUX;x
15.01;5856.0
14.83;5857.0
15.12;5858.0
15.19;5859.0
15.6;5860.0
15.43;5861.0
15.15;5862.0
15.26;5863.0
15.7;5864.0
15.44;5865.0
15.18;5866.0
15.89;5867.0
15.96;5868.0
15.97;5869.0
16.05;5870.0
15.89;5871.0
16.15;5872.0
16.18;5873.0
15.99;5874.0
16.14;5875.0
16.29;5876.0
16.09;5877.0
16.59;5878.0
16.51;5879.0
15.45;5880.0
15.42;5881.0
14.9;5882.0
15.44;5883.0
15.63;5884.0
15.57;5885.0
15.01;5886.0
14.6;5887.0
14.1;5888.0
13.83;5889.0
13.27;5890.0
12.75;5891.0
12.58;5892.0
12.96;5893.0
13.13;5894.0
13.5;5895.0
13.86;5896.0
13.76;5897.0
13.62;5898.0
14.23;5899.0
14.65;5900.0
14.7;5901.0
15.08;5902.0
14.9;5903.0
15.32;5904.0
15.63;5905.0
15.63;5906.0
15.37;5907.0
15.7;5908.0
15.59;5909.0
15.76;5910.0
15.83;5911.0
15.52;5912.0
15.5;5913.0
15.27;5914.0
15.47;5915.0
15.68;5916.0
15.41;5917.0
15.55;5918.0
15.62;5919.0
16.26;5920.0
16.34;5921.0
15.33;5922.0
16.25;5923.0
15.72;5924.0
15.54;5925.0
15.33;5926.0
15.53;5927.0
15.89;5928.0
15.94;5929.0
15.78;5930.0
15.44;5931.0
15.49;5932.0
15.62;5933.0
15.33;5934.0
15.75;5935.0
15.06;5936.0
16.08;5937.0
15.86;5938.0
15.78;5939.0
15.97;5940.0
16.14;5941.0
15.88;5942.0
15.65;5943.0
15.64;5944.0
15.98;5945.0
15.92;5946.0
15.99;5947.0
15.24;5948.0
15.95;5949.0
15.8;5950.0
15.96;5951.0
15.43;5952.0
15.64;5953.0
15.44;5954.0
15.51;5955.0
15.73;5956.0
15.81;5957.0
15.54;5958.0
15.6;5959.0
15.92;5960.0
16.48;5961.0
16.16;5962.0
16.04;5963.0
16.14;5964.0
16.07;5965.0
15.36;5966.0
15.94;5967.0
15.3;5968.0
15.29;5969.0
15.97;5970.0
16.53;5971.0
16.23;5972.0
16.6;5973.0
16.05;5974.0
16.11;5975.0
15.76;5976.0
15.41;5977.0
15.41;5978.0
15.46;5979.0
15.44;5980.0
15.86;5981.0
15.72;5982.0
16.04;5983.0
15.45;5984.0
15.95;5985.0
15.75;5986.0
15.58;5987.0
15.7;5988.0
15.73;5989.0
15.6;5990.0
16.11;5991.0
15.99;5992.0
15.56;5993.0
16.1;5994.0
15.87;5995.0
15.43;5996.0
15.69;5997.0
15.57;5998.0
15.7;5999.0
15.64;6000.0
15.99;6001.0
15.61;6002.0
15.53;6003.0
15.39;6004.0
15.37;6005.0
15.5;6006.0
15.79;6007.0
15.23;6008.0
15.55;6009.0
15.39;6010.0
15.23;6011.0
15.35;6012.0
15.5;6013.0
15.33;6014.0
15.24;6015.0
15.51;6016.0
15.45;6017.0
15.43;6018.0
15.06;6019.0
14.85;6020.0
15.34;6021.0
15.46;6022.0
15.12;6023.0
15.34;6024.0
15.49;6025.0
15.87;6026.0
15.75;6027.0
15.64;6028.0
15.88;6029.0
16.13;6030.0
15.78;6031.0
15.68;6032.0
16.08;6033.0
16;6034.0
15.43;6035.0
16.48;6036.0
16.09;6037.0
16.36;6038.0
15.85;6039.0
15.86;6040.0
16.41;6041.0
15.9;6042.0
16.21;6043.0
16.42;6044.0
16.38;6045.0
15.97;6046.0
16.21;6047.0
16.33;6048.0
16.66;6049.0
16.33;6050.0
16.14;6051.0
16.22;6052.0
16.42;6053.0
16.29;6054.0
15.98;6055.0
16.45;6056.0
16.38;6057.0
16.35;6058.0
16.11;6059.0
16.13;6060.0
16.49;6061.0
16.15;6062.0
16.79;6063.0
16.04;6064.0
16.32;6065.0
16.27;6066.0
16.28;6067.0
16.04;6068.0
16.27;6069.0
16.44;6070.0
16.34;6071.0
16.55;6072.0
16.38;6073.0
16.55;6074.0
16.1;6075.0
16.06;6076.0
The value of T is 1.42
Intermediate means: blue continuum 15.5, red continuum 15.7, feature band 14.9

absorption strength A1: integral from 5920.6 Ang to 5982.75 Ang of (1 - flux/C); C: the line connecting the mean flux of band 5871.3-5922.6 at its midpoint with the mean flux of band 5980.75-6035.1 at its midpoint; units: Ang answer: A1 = -1.7 Ang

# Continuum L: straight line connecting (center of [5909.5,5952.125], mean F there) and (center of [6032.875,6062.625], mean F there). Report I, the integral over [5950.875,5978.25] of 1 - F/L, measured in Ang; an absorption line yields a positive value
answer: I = 0.03 Ang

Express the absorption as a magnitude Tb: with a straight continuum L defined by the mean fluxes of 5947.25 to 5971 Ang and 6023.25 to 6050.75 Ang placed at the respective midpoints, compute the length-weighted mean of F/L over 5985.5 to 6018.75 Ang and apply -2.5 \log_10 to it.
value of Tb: 0.02 mag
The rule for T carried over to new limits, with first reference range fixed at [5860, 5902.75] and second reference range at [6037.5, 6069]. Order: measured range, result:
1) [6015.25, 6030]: 0.52 Ang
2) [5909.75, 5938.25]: -0.64 Ang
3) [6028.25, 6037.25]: 0.09 Ang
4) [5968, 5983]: -0.14 Ang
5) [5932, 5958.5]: -0.42 Ang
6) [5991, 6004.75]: 0.12 Ang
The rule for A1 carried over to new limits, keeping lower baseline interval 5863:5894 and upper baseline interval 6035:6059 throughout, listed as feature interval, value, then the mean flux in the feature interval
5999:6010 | 0.28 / 15.6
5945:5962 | -0.11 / 15.8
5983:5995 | 0.07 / 15.8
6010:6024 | 0.65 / 15.3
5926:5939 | -0.08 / 15.6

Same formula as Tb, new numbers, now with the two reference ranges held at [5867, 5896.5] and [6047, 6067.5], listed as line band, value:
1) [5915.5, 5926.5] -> -0.028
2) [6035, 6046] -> 0.002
